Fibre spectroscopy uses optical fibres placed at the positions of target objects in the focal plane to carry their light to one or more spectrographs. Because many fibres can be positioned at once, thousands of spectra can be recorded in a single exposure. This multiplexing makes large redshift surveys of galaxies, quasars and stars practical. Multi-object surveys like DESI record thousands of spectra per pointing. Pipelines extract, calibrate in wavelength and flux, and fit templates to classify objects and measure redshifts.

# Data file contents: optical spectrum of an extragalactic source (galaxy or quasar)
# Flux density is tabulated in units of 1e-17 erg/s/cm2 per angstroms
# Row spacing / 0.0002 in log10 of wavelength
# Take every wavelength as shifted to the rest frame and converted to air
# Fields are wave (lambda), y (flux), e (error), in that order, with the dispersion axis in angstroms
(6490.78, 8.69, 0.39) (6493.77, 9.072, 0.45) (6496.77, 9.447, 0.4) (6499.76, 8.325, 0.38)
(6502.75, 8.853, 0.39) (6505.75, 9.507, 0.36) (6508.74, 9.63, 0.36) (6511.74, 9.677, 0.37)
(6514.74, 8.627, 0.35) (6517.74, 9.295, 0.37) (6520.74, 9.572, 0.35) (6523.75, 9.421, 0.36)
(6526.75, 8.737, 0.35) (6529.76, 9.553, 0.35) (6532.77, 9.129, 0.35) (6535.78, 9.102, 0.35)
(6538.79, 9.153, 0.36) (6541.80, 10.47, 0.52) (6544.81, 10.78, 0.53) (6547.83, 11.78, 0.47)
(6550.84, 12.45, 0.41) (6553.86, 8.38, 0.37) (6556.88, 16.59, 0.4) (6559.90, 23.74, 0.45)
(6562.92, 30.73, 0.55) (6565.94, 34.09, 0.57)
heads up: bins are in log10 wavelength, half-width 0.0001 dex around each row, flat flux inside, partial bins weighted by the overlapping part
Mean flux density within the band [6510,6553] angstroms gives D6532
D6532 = 9.82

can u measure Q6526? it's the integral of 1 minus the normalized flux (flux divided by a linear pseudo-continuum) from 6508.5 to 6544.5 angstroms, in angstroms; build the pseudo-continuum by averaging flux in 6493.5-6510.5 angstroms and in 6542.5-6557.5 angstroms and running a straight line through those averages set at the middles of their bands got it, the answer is 3.5 angstroms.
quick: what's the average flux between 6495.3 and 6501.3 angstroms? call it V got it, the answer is 8.89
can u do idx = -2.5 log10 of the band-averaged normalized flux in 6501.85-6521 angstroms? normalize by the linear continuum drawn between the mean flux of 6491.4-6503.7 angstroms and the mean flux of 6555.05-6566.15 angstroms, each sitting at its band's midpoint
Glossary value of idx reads 0.30 mag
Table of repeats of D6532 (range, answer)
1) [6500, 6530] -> 9.24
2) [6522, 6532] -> 9.23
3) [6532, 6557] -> 10.6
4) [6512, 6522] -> 9.22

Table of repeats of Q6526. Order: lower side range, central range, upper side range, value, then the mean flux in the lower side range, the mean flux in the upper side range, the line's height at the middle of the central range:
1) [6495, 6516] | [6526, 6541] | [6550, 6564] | 5.2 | 9.16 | 18.3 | 14.1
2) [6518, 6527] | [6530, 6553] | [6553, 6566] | 8.0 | 9.32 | 22.2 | 15.9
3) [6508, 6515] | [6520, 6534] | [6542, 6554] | 1.2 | 9.39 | 11.1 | 10.1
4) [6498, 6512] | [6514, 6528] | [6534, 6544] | 0.3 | 9.17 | 9.65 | 9.39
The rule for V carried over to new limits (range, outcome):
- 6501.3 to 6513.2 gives 9.42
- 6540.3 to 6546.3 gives 10.6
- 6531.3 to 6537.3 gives 9.12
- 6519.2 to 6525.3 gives 9.49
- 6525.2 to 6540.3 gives 9.14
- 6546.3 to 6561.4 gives 14.6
